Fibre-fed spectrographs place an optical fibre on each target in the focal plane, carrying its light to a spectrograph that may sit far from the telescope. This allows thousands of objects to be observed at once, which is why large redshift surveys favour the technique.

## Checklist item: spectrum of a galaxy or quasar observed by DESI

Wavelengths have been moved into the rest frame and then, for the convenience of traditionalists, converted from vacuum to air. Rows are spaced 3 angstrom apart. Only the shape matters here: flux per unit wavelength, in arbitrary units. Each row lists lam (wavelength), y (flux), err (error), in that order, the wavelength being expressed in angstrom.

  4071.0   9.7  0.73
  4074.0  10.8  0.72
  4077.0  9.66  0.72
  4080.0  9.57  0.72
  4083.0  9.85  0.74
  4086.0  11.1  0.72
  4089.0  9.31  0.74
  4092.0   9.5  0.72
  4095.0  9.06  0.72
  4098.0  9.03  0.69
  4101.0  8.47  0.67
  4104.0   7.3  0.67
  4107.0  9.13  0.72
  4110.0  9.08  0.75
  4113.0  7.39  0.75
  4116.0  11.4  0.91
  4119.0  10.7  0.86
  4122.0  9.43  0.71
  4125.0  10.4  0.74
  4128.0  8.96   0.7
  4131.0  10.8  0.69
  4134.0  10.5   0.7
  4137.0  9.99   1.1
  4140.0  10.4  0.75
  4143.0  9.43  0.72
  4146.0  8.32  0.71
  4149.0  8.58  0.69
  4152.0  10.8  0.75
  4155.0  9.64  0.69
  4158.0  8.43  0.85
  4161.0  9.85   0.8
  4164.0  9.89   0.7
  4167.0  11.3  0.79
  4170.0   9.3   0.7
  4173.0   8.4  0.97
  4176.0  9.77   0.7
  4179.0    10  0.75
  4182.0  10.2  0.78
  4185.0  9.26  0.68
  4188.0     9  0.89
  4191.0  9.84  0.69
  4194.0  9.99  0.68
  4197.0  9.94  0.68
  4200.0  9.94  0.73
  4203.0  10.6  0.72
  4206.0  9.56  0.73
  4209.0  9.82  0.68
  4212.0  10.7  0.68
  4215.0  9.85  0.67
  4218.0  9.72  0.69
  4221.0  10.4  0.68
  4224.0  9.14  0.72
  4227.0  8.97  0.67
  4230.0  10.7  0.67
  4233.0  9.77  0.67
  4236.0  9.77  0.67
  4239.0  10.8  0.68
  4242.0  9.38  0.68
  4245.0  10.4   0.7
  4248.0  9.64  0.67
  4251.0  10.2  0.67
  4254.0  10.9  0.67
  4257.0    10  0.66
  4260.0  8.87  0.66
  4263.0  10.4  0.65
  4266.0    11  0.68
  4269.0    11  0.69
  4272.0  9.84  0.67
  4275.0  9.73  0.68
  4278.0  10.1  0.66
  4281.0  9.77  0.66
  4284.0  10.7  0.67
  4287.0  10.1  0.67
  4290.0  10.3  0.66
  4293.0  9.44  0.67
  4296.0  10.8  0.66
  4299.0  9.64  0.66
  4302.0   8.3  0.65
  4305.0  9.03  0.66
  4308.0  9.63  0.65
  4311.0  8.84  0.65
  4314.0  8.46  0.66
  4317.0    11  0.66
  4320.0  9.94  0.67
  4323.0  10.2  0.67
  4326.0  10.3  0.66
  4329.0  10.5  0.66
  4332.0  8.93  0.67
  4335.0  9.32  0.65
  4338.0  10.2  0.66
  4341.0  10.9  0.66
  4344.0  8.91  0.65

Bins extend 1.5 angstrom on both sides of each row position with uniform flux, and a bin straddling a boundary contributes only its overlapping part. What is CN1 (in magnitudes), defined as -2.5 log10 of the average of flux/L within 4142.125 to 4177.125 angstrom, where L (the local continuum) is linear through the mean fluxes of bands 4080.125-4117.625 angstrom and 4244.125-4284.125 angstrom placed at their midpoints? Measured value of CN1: 0.012 mag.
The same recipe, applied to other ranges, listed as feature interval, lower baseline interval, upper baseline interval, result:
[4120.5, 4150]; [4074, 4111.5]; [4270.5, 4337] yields -0.033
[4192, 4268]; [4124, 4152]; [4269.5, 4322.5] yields -0.028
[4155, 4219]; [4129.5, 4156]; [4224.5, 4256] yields 0.016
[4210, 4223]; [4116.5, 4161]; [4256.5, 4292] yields -0.013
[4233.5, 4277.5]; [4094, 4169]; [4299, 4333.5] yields -0.064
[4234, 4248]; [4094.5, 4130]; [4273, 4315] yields -0.056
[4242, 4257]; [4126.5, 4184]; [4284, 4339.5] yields -0.047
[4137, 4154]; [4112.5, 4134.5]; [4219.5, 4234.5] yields 0.048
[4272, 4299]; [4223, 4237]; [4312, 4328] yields -0.024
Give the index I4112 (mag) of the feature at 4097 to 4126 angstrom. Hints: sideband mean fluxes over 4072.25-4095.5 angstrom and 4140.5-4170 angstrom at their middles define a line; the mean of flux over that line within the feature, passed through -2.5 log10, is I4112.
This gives 0.06 mag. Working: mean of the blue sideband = 9.89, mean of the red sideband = 9.6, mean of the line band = 9.22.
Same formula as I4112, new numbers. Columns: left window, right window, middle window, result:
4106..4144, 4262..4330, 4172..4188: 0.04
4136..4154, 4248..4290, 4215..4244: 0.01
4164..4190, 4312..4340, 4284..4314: 0.03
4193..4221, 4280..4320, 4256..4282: -0.03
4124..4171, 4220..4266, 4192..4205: -0.02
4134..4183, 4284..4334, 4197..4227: -0.03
